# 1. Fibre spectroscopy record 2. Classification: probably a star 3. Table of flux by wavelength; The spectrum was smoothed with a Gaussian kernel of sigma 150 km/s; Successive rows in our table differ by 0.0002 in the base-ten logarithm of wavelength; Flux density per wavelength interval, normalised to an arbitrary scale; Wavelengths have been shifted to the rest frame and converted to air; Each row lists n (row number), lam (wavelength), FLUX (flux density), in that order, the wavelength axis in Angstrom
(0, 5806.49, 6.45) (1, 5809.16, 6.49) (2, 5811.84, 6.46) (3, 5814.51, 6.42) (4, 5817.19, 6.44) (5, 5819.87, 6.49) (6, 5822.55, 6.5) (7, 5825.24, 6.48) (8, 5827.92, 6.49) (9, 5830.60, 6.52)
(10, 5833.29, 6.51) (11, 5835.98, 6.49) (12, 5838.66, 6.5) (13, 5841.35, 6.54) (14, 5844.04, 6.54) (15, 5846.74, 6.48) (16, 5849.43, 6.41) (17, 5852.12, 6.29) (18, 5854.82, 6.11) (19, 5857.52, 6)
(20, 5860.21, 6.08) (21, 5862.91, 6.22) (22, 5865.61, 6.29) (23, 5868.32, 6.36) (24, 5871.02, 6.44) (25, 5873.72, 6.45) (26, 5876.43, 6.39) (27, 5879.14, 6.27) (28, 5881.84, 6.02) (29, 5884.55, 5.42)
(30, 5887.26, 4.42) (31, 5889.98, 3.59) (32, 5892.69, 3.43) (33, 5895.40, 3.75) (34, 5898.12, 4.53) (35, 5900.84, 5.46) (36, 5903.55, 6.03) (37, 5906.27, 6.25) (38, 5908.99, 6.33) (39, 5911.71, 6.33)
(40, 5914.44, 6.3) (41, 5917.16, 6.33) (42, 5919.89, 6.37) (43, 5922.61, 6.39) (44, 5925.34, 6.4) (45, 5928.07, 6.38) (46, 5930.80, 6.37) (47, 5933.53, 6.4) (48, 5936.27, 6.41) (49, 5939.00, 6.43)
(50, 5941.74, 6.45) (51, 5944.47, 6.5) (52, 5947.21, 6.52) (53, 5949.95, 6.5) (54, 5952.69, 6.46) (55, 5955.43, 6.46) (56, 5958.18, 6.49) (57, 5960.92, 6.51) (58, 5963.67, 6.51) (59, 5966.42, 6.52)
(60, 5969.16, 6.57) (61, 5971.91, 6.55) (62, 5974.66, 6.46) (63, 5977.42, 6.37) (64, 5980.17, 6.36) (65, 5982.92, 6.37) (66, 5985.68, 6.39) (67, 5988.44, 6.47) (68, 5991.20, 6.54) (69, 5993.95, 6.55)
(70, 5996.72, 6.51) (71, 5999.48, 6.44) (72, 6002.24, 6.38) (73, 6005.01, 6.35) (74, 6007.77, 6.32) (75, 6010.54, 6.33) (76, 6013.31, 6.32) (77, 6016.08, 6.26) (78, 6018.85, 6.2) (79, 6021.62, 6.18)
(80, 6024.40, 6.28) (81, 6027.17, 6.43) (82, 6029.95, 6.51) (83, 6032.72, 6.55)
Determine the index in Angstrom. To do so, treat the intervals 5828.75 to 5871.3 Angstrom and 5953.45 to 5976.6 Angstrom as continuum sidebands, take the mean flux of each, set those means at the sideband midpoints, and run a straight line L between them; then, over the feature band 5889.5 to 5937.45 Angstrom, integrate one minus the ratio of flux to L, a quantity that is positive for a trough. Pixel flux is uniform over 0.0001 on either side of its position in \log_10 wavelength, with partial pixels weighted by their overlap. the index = 5.0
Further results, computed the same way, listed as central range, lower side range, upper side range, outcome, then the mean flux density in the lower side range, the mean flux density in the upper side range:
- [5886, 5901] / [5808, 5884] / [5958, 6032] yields 5.4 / 6.37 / 6.41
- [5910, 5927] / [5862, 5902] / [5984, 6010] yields -1.9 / 5.39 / 6.43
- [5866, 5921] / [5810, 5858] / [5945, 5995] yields 7.0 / 6.43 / 6.48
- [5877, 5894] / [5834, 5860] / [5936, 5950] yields 3.9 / 6.36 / 6.47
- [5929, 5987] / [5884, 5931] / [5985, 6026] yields -4.8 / 5.54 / 6.37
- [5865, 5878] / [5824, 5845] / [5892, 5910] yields -1.4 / 6.51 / 5.15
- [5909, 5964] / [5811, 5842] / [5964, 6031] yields 0.1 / 6.49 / 6.4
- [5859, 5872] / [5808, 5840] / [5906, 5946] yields 0.3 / 6.48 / 6.38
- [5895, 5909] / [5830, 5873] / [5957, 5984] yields 2.2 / 6.36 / 6.47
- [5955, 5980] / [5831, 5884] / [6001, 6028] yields -0.7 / 6.33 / 6.3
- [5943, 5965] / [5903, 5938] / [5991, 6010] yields -0.4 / 6.34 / 6.43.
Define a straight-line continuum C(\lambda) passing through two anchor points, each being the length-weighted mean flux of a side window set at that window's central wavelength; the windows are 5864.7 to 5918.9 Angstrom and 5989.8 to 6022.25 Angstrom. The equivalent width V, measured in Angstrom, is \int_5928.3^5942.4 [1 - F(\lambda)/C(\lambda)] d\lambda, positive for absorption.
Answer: -1.2 Angstrom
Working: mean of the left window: 5.62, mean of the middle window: 6.41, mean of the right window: 6.37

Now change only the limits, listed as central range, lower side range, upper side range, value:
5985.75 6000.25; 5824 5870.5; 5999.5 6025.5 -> -0.4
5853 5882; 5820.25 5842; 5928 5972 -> 1.1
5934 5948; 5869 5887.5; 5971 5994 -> -0.4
